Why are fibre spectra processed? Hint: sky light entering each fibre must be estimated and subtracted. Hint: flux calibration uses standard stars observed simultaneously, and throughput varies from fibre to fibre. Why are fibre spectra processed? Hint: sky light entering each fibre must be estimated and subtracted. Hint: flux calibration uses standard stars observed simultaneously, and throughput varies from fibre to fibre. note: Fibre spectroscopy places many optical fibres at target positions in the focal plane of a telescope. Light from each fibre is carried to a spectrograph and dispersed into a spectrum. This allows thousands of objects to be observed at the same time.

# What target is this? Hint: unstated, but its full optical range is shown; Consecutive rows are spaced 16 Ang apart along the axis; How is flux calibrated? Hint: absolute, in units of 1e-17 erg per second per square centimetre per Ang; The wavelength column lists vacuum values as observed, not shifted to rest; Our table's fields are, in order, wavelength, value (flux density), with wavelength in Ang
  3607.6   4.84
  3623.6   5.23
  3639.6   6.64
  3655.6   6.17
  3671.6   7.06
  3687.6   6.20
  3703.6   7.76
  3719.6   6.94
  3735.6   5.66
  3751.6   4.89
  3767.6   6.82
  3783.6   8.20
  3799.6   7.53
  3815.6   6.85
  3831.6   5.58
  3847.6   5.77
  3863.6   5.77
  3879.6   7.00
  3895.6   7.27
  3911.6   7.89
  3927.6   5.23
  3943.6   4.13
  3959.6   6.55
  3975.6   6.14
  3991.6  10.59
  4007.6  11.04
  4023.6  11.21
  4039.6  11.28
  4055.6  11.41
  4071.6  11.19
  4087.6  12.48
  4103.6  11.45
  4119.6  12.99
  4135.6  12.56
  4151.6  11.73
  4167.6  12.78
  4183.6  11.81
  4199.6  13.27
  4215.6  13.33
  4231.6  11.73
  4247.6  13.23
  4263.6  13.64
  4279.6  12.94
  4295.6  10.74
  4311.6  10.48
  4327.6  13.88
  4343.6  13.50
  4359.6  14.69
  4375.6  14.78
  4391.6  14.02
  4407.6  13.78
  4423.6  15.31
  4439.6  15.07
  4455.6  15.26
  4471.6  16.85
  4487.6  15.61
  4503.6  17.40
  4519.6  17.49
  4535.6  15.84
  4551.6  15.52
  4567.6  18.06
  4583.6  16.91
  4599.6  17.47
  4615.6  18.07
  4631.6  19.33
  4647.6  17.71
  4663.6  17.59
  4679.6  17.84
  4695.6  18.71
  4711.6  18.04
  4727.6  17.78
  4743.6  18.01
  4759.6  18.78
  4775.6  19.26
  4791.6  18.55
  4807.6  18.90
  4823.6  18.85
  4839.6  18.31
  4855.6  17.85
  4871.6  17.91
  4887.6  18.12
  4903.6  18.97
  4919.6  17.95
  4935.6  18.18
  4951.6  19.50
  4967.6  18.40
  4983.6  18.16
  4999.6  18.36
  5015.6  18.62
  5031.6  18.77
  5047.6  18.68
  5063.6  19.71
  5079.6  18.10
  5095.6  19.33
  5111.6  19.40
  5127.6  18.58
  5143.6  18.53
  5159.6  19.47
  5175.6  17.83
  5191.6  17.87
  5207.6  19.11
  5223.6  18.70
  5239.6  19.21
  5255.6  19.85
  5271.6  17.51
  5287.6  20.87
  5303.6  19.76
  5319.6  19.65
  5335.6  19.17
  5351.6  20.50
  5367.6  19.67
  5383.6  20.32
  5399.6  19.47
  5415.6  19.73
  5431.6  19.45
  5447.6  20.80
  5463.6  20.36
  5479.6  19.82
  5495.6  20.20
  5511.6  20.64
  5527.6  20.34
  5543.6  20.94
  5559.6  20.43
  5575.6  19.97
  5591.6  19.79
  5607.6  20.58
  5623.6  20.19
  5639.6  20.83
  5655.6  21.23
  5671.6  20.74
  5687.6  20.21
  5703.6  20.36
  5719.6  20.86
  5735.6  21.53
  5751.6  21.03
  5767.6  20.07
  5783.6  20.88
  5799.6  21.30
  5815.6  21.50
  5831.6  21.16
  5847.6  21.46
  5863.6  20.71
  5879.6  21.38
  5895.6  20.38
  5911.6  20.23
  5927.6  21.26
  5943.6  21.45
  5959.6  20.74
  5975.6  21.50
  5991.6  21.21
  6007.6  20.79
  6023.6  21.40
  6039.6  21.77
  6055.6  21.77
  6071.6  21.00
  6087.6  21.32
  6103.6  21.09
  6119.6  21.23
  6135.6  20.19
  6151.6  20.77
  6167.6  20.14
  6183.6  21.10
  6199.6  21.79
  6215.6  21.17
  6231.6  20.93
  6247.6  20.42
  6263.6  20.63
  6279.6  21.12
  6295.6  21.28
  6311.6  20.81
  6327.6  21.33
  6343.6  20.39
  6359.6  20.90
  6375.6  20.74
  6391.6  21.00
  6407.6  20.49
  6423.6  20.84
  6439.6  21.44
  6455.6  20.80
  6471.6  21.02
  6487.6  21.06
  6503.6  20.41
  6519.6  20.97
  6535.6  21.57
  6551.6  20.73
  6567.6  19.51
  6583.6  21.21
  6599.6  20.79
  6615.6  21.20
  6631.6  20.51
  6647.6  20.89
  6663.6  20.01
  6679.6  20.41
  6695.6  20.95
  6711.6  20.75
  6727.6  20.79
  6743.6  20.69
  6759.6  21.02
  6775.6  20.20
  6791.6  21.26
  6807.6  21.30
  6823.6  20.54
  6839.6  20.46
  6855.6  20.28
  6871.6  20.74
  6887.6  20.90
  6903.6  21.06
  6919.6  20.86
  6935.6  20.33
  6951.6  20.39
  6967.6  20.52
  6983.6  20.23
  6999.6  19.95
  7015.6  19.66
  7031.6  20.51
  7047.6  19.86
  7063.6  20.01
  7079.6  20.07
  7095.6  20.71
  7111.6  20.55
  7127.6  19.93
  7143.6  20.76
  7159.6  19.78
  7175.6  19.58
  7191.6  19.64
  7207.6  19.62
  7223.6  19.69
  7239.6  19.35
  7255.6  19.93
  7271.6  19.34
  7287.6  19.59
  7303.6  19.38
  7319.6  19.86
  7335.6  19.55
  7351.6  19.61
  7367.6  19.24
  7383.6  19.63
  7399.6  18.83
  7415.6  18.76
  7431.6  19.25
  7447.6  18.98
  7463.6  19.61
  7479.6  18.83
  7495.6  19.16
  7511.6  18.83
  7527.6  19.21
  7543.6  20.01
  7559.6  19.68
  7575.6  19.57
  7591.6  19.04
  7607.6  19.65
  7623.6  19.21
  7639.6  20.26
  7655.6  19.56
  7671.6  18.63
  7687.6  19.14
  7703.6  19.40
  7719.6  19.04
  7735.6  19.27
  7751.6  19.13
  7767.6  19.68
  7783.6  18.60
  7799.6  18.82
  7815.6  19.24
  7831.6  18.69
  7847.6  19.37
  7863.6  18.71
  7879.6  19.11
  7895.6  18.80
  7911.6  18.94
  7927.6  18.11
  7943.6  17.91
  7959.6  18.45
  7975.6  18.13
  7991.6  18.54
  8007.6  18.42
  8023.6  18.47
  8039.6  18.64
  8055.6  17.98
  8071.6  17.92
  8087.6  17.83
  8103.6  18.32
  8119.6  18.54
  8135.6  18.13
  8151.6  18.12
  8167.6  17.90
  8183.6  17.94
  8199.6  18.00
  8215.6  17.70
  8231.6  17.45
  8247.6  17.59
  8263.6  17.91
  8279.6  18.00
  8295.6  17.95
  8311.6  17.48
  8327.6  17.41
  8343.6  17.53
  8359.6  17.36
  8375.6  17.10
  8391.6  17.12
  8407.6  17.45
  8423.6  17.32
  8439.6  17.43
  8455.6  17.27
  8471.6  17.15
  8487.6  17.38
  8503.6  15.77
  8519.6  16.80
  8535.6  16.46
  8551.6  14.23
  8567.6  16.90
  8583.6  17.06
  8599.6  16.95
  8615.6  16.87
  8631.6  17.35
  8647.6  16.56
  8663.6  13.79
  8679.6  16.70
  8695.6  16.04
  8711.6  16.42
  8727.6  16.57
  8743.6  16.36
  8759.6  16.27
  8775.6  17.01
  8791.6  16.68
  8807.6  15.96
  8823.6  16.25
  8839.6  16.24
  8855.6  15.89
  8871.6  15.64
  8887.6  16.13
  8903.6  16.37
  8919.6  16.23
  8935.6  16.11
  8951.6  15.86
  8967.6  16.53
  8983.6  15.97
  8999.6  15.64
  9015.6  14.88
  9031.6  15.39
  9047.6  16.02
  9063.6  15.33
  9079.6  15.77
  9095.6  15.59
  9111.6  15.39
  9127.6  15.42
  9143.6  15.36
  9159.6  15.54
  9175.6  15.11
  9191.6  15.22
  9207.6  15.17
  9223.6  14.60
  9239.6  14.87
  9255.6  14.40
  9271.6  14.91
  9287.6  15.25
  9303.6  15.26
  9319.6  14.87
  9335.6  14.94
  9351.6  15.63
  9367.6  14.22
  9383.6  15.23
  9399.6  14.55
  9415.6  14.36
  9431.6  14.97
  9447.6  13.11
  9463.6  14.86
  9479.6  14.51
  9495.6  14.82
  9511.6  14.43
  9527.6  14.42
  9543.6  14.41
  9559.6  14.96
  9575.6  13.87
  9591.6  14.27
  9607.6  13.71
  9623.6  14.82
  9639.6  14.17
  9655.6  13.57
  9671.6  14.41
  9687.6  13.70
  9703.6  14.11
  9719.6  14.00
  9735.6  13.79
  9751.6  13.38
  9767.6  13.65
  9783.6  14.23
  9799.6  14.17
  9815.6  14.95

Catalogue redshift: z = 0.000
